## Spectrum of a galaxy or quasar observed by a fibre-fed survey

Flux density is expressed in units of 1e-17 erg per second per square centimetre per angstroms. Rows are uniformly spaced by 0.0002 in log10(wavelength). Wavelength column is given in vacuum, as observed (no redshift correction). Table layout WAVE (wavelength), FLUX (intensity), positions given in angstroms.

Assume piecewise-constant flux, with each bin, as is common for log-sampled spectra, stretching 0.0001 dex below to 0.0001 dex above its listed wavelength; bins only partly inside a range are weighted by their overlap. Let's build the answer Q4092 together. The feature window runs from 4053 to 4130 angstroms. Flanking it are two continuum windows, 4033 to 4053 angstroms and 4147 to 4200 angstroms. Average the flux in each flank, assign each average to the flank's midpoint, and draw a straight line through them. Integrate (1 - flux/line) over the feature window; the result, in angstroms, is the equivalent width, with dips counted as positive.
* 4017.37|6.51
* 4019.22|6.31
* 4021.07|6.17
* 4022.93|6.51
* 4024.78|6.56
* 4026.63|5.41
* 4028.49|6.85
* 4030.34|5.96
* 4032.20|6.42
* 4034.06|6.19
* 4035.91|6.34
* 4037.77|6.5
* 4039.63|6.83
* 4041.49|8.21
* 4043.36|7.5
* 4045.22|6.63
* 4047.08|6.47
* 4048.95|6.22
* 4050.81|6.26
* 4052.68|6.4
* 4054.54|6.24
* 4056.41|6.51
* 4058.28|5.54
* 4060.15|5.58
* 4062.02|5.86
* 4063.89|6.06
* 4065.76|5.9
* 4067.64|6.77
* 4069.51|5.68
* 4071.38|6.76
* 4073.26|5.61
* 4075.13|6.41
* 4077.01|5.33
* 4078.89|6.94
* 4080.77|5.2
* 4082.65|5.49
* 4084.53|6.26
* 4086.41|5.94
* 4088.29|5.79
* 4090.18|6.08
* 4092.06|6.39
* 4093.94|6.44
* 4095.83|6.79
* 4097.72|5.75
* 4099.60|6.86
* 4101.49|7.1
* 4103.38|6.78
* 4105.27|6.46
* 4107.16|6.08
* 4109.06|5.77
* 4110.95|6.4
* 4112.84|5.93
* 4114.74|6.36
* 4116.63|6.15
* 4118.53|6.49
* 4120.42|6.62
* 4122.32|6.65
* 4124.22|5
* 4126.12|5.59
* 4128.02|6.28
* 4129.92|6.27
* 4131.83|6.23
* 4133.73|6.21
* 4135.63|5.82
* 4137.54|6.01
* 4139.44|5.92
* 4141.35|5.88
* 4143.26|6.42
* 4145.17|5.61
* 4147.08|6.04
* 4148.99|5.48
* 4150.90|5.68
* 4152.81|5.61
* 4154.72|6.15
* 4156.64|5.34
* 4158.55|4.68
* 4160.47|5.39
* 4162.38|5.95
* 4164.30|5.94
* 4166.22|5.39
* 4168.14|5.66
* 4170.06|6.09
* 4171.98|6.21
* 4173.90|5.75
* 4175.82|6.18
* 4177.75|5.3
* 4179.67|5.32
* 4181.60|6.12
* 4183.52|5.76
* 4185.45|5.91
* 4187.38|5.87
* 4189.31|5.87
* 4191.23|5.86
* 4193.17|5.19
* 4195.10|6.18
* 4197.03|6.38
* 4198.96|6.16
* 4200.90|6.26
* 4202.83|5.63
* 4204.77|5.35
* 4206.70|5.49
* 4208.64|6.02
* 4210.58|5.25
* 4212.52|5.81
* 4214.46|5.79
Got 2.3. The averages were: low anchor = 6.69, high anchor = 5.76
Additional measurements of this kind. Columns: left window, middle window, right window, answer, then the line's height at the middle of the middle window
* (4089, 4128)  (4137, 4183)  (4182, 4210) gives 2.1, 6.03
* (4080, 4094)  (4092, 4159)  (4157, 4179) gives -3.3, 5.81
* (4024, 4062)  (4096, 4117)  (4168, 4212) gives -0.7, 6.16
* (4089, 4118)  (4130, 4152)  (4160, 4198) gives 0.5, 6.09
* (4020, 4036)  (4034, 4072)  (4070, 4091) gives -1.7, 6.13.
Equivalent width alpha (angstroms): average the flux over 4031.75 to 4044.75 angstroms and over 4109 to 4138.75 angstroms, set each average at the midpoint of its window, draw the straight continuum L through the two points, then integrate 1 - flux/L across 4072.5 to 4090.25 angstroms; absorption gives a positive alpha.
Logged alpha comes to 1.6 angstroms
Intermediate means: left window 6.86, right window 6.12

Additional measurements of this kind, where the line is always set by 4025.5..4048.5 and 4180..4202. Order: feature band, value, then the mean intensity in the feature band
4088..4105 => -0.3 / 6.47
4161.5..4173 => 0.3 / 5.87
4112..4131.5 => 0.3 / 6.14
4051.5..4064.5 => 1.0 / 6.03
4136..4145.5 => 0.3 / 5.98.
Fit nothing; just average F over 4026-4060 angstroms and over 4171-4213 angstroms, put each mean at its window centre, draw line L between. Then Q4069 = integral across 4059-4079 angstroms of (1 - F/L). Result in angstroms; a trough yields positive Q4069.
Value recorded 1.0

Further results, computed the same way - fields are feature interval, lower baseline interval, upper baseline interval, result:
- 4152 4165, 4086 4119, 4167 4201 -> 1.0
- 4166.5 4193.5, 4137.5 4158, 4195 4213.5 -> 0.1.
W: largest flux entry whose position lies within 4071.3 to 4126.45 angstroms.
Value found 7.1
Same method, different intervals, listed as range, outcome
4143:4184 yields 6.42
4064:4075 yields 6.77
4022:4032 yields 6.85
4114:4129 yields 6.65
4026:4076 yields 8.21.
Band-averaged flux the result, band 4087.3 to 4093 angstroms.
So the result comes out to 6.09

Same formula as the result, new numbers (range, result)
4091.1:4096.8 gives 6.54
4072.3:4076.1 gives 6.01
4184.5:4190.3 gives 5.89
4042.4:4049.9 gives 6.7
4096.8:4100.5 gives 6.31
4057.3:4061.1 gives 5.57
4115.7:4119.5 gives 6.33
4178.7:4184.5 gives 5.74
